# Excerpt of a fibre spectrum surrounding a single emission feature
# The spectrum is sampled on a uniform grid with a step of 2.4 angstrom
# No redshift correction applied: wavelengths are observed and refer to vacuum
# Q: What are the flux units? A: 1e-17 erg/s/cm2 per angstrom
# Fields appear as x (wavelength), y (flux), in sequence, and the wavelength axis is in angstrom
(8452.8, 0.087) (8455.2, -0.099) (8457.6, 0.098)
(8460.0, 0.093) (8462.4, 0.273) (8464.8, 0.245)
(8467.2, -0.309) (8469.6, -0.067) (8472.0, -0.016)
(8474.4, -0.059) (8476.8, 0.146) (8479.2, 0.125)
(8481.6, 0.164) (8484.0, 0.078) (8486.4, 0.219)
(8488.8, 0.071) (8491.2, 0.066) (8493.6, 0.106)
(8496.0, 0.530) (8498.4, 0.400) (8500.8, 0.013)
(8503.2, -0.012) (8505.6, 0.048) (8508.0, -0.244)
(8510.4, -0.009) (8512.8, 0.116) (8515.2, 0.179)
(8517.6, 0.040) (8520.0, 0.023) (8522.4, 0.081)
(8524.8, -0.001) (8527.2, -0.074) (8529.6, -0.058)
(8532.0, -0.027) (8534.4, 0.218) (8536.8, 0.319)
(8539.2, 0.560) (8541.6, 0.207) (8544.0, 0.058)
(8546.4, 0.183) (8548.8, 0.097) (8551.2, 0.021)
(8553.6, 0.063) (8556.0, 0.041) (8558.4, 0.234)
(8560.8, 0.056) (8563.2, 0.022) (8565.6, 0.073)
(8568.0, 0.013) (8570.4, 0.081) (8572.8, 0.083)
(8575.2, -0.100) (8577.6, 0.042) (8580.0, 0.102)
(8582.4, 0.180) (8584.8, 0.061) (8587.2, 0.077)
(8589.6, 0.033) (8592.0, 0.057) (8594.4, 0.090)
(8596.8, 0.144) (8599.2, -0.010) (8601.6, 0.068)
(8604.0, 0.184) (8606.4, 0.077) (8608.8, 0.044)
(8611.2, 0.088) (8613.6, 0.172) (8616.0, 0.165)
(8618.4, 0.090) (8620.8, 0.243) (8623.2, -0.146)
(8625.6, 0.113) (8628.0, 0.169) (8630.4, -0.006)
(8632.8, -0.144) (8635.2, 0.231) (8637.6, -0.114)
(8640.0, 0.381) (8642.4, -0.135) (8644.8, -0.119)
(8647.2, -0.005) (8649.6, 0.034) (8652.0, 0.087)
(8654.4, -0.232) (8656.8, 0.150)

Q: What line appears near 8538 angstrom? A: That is Hgamma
